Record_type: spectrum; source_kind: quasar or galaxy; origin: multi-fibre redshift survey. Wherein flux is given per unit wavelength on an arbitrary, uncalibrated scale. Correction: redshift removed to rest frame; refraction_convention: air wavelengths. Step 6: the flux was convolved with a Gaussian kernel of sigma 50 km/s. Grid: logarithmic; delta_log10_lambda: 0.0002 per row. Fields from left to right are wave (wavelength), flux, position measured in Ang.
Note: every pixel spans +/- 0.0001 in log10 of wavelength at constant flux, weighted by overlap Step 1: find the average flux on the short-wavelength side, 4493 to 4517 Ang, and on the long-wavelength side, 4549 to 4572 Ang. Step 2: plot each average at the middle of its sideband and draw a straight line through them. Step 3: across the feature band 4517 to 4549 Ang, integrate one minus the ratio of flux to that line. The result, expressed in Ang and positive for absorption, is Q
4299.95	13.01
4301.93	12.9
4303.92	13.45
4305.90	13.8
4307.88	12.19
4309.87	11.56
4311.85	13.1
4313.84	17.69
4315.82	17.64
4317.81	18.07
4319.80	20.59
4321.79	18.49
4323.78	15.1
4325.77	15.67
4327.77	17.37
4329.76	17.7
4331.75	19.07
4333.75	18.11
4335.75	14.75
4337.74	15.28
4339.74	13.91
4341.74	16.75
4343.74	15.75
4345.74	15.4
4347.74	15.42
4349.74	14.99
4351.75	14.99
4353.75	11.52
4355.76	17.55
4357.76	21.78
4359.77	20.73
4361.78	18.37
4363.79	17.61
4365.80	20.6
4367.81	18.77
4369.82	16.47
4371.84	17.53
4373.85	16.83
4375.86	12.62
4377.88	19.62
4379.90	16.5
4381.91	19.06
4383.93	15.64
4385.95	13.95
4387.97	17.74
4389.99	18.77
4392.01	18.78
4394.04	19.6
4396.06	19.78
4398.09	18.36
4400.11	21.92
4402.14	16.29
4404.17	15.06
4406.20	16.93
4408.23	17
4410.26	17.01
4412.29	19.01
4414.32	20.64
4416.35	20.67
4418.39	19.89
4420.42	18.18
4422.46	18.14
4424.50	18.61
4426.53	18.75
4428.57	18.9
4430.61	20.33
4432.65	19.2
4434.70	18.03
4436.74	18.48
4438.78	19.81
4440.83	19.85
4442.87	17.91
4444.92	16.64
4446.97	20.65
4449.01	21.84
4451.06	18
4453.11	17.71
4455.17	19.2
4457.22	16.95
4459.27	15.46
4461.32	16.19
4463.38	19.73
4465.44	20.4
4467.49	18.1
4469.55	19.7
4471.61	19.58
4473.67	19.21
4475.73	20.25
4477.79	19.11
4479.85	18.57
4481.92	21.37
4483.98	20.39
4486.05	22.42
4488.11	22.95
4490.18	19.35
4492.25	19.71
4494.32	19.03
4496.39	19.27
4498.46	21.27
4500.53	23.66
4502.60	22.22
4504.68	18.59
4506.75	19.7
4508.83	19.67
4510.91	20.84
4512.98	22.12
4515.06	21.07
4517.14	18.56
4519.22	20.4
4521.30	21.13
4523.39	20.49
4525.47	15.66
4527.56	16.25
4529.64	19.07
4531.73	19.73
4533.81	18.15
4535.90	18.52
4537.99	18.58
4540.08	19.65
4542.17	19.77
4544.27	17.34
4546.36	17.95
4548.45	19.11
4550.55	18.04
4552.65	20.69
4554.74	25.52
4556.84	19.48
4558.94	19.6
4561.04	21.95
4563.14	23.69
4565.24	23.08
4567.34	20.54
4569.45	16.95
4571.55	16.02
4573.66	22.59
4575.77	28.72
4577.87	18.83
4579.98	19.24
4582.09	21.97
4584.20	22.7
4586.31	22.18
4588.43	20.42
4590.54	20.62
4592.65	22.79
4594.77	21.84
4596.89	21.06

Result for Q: 2.8 Ang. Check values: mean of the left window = 20.6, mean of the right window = 20.6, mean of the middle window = 18.8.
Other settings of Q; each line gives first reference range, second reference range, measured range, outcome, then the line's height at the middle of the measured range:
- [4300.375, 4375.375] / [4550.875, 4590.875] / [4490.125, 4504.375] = -0.7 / 19.7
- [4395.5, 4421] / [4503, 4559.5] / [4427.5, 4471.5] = 0.2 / 18.8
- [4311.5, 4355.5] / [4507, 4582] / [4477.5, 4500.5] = -1.8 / 19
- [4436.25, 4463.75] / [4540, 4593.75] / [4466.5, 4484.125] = -0.6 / 18.9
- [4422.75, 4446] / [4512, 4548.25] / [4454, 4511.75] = -2.5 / 18.9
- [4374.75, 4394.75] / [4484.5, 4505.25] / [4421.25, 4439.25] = -0.2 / 18.7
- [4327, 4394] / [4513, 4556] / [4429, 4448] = -1.0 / 18.1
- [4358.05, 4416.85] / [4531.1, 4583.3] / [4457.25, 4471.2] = 0.6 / 19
